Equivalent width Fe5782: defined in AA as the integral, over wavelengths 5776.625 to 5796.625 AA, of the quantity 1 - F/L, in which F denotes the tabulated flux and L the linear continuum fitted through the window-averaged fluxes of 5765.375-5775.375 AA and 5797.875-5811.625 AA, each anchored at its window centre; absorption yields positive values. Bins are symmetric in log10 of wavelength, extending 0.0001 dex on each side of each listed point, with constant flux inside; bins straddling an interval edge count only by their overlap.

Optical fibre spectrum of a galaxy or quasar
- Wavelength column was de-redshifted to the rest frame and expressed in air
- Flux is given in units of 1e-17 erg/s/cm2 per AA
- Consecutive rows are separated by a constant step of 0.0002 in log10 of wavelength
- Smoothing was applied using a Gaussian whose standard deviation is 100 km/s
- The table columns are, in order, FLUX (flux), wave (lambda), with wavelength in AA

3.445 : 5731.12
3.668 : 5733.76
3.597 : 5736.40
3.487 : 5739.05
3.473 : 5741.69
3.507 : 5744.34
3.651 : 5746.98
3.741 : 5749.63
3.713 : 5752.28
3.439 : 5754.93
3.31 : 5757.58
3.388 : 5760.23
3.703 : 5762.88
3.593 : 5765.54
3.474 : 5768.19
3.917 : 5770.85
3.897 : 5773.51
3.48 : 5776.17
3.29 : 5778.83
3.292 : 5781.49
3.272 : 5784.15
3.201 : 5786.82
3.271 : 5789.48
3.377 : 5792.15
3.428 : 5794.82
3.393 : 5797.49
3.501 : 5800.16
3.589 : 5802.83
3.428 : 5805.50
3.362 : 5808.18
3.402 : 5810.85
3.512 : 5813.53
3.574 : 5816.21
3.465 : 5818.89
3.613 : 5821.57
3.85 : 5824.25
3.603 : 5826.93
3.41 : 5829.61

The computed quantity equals 1.6 AA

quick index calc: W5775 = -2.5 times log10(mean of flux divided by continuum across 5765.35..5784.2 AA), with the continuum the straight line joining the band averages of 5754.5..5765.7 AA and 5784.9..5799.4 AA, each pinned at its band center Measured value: -0.04 mag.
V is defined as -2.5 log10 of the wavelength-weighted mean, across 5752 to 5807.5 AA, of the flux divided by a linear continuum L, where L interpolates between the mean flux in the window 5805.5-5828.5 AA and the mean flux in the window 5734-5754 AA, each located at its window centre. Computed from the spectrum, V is 0.03 mag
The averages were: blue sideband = 3.6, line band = 3.47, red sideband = 3.54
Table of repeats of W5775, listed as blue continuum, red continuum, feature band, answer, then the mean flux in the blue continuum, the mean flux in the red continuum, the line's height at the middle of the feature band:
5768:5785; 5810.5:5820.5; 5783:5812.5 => 0.040 mag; 3.53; 3.5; 3.51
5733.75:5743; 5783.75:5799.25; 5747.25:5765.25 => -0.027 mag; 3.54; 3.33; 3.47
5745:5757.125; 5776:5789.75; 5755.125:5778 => -0.041 mag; 3.61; 3.29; 3.45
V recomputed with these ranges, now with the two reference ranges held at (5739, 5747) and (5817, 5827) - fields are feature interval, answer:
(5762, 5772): -0.03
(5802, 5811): 0.05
